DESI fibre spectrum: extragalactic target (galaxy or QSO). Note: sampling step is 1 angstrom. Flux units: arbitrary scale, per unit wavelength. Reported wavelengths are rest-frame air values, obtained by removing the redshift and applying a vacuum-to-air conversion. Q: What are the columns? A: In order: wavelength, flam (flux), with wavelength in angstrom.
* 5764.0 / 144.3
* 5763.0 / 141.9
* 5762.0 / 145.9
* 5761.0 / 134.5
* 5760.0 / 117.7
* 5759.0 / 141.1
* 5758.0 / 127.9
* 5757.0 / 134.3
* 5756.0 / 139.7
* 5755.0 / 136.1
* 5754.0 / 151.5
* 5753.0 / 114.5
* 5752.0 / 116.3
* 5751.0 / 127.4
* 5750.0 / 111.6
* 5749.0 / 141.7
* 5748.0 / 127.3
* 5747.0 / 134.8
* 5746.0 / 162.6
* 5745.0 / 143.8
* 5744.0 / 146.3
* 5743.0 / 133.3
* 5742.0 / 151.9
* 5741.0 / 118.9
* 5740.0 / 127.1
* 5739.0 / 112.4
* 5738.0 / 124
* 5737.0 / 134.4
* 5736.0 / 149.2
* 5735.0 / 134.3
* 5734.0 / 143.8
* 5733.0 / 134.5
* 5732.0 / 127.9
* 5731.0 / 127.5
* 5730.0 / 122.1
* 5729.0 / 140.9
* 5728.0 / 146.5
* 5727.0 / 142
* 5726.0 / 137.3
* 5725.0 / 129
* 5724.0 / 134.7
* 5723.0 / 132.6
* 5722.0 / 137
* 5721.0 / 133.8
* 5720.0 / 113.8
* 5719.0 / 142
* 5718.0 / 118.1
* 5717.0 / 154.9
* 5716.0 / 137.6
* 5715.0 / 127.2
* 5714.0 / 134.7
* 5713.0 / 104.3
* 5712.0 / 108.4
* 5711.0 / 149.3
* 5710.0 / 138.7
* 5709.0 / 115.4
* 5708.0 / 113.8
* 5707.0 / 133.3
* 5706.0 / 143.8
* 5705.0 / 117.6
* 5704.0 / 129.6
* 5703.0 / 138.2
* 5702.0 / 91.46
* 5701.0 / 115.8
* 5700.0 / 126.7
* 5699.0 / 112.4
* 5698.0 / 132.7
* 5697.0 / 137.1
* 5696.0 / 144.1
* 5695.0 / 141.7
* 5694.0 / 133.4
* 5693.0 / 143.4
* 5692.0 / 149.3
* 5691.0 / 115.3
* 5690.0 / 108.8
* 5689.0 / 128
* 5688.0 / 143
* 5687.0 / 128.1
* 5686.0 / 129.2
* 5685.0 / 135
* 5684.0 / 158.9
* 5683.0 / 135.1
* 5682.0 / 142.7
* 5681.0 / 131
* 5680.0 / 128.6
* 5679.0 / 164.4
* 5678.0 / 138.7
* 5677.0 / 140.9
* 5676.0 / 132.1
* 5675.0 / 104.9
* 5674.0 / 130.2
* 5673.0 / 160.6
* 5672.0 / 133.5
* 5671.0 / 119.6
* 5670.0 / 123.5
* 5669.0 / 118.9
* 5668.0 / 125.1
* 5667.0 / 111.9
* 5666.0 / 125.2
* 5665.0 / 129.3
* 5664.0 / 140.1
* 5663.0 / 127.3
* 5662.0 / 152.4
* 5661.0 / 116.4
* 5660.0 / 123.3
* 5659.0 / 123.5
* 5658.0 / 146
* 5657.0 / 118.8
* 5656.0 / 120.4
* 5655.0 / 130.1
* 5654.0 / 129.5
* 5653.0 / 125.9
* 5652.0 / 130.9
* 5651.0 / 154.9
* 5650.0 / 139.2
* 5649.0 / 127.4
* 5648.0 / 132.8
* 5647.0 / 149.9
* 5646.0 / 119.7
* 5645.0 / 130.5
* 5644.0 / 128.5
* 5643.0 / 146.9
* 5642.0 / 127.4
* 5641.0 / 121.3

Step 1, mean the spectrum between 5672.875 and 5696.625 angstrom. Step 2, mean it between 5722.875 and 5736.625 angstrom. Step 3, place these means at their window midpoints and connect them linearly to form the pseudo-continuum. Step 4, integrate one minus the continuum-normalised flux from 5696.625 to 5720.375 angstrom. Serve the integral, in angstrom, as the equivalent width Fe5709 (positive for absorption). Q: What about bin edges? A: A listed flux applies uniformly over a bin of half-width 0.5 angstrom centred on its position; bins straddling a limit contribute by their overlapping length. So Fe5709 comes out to 1.6 angstrom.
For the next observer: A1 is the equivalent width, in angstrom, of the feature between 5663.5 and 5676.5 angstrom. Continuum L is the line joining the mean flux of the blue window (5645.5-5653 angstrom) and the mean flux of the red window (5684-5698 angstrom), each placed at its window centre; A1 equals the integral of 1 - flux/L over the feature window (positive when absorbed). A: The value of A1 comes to 0.7 angstrom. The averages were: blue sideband 136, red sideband 134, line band 127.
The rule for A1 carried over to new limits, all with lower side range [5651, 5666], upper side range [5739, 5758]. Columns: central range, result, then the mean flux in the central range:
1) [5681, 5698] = -0.5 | 136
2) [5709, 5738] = -0.1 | 133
